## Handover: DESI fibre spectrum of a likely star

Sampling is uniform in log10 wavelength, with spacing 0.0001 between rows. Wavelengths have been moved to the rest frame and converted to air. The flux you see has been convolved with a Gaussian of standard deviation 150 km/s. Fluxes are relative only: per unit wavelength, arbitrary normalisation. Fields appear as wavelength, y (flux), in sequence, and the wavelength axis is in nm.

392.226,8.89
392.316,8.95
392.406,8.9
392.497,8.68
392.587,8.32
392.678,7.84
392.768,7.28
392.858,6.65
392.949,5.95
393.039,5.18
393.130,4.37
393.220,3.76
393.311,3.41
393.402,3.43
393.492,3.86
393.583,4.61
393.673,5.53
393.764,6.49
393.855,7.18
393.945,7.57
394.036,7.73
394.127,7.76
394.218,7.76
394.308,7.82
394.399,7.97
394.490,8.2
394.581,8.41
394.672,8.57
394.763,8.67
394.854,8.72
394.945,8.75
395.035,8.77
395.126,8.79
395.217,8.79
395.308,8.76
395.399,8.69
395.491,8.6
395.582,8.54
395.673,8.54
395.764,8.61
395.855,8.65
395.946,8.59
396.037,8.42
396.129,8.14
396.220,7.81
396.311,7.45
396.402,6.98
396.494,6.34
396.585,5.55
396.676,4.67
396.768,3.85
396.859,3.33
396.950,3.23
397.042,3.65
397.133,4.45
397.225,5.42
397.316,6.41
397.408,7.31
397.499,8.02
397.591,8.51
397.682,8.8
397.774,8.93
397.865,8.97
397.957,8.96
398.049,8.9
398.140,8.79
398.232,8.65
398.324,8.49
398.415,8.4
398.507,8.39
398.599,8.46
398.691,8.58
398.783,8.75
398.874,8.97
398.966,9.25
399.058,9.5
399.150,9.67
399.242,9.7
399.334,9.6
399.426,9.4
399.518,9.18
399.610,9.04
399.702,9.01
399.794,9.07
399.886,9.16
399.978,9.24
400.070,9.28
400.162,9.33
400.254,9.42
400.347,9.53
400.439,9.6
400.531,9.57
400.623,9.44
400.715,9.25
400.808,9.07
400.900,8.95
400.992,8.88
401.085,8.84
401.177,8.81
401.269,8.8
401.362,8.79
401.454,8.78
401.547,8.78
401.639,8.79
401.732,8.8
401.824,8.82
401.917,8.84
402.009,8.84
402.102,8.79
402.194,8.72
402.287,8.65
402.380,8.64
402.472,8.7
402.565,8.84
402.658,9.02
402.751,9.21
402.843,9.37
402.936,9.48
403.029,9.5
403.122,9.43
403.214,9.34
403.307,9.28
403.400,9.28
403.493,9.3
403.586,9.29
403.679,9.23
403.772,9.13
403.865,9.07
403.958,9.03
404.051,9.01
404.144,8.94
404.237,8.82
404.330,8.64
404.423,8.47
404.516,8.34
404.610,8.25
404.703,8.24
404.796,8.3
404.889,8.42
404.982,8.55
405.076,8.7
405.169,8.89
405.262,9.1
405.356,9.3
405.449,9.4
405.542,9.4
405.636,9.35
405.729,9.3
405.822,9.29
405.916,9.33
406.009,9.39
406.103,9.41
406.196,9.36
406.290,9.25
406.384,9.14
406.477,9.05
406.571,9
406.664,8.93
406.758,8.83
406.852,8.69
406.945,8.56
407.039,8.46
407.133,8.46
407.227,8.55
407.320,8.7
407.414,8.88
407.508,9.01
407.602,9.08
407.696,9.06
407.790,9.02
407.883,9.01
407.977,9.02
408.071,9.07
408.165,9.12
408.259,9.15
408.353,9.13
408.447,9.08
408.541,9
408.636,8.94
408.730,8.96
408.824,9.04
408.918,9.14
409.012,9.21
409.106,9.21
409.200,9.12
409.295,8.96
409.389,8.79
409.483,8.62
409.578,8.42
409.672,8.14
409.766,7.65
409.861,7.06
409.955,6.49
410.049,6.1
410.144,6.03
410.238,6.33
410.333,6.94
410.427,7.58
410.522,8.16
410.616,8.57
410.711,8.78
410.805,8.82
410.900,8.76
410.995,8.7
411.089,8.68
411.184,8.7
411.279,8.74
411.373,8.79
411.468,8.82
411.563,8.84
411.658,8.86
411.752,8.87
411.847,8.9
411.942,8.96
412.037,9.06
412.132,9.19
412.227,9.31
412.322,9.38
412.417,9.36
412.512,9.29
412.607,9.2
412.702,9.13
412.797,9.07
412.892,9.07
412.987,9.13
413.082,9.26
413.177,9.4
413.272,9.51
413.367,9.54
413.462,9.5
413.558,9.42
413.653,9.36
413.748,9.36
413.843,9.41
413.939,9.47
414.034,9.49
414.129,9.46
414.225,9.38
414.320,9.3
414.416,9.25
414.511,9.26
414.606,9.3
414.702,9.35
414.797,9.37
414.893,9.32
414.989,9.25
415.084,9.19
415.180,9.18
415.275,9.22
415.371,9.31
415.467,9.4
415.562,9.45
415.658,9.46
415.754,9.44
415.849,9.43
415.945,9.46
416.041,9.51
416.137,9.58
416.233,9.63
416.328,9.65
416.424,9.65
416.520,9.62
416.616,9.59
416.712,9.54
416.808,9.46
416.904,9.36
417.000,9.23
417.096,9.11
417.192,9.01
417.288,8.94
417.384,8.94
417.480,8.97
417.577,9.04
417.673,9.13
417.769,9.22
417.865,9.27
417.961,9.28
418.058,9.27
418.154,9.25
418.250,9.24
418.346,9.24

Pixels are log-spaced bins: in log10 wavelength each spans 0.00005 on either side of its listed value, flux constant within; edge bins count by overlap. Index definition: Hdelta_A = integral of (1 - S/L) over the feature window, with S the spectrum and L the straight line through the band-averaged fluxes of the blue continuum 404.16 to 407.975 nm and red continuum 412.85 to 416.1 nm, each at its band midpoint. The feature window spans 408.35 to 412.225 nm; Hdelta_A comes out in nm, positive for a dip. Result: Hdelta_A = 0.29 nm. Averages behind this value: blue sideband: 8.9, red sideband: 9.36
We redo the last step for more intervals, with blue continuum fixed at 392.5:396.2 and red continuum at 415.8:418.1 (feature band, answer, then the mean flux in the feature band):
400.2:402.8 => -0.322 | 8.97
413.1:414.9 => -0.064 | 9.39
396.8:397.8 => 0.200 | 6.1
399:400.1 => -0.212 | 9.32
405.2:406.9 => -0.165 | 9.19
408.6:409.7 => -0.031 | 8.89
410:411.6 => 0.132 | 8.07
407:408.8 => -0.083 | 8.93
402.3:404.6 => -0.249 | 9.04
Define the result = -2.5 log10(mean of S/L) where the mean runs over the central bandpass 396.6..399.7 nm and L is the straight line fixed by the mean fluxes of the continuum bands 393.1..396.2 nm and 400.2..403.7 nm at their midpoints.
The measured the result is 0.07 mag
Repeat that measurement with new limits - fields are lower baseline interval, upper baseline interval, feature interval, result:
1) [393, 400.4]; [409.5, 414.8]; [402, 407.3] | -0.09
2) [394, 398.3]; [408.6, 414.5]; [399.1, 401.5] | -0.16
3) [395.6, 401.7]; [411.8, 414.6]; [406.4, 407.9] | 0.00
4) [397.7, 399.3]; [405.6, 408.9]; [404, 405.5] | 0.03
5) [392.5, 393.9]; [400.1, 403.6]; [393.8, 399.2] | -0.13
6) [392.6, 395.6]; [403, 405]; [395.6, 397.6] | 0.16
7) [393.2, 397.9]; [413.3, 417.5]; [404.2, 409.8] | -0.06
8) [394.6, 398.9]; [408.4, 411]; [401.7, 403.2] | -0.14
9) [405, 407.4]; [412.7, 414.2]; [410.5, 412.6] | 0.04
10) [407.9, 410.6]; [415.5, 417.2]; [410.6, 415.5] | -0.03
